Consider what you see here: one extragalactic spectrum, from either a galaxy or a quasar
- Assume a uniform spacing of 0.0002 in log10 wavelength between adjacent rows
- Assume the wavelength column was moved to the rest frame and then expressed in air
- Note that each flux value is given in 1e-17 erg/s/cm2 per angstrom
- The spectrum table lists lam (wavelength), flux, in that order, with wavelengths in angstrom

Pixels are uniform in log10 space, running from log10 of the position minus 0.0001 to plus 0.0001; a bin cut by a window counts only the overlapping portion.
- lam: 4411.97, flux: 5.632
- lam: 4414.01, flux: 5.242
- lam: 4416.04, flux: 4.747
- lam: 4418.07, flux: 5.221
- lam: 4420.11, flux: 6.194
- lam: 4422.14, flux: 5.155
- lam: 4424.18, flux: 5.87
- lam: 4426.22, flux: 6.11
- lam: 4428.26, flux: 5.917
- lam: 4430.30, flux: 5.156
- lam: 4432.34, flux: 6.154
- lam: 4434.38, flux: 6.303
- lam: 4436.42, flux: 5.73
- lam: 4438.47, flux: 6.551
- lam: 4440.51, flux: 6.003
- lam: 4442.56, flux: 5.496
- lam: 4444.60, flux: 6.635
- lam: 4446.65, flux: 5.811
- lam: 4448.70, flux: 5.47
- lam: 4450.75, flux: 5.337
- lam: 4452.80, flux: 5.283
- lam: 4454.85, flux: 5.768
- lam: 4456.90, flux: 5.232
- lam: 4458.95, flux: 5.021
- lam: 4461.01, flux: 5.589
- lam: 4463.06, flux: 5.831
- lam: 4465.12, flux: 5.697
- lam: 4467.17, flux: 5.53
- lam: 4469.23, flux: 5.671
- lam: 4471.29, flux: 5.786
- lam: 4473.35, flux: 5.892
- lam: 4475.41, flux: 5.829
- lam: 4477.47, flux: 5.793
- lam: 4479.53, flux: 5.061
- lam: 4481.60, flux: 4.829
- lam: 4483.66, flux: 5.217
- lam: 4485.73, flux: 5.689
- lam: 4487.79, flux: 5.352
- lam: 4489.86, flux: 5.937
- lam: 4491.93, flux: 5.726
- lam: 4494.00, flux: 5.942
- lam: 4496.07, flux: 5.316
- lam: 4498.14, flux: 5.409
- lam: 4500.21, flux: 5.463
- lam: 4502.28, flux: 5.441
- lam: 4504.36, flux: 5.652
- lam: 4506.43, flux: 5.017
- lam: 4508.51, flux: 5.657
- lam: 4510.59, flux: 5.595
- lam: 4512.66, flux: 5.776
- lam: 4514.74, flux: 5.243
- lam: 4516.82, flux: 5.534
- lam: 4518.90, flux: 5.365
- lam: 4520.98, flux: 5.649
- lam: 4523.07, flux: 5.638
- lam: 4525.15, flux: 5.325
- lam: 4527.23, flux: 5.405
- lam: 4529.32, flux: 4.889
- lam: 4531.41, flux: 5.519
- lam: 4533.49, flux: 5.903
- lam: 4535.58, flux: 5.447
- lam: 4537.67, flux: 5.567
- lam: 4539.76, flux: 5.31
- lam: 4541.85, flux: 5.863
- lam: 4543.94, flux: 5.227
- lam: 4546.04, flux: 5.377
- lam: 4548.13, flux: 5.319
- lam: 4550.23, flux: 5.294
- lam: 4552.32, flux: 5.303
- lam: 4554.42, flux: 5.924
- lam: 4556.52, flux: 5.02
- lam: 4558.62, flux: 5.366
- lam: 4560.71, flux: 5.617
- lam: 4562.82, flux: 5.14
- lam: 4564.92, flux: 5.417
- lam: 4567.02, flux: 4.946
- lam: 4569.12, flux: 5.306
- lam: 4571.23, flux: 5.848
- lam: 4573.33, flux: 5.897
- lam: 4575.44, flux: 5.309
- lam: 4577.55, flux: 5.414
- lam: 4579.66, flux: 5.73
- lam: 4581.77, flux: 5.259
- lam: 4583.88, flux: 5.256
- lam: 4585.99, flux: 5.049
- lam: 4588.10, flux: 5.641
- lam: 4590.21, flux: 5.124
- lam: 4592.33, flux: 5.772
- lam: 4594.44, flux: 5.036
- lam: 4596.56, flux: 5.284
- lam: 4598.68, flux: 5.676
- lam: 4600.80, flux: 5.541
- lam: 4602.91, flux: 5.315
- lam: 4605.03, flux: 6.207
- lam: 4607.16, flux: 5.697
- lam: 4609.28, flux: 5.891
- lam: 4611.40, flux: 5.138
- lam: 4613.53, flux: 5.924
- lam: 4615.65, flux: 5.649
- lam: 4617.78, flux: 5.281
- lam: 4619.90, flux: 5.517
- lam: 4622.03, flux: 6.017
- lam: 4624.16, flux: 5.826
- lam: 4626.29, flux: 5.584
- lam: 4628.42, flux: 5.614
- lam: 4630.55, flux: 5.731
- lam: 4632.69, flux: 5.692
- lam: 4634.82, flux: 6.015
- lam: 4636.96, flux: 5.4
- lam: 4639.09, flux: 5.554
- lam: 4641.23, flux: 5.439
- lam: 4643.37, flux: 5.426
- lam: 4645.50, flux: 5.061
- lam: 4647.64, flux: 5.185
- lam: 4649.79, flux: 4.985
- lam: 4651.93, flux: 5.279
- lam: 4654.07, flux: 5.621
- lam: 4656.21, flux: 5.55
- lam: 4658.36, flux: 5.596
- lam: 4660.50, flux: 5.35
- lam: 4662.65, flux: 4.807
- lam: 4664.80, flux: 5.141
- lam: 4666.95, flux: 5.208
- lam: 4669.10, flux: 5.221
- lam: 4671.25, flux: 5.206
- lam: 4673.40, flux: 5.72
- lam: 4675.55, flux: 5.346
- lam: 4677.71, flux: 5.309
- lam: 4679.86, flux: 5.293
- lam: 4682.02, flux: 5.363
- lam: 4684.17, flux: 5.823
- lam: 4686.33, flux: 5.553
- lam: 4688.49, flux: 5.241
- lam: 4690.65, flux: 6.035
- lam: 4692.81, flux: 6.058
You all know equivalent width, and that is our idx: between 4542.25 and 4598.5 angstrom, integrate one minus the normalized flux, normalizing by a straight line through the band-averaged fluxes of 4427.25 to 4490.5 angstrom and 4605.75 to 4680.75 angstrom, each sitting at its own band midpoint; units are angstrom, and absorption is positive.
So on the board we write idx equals 1.6 angstrom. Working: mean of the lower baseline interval 5.66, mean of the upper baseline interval 5.47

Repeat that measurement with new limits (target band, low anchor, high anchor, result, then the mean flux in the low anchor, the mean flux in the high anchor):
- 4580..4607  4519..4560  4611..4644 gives 0.5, 5.44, 5.62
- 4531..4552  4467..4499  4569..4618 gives 0.2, 5.56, 5.52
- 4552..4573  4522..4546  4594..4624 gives 0.4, 5.46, 5.6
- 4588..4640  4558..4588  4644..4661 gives -2.3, 5.41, 5.33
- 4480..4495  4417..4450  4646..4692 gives 0.6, 5.85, 5.37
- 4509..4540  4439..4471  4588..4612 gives 0.6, 5.64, 5.53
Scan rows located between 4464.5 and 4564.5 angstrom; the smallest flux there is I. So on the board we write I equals 4.829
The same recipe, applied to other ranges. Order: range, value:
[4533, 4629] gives 4.946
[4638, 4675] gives 4.807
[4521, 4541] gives 4.889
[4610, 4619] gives 5.138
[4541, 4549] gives 5.227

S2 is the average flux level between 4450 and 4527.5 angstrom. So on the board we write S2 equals 5.52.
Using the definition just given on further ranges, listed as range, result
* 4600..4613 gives 5.65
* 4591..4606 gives 5.54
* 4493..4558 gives 5.46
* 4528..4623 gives 5.47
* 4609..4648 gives 5.58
